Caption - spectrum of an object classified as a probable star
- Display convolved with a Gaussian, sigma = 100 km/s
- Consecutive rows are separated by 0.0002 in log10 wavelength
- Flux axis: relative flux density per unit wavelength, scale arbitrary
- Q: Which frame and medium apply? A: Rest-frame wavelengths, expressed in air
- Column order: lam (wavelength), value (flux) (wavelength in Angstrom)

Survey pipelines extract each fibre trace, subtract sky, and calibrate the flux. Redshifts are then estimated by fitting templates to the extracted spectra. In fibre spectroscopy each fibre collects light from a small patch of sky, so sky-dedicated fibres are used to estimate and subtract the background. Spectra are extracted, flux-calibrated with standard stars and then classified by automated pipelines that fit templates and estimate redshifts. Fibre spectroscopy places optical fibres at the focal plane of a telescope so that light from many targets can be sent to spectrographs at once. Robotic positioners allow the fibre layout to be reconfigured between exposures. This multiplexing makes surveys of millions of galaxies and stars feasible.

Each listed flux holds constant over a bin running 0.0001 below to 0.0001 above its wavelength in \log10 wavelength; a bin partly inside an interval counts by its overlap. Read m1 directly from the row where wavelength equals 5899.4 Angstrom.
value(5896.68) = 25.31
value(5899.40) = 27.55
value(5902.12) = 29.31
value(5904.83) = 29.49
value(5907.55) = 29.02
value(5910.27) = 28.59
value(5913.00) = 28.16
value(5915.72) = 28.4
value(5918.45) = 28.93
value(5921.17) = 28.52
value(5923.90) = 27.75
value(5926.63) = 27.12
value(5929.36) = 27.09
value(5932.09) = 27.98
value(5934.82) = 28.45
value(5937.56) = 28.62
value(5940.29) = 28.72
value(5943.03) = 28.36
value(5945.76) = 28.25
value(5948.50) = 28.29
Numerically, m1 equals 27.55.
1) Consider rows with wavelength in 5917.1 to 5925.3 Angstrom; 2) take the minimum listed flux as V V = 27.75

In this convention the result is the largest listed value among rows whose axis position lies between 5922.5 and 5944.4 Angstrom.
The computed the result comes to 28.72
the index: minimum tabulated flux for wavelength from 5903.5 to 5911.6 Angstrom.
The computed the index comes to 28.59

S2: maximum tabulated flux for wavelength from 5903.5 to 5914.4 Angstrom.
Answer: 29.49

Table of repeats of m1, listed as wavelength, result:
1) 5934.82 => 28.45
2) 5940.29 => 28.72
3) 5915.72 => 28.4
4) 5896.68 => 25.31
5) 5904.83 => 29.49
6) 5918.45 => 28.93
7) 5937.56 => 28.62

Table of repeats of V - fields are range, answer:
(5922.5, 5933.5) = 27.09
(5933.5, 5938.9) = 28.45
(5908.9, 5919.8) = 28.16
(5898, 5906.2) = 27.55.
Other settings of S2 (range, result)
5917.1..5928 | 28.93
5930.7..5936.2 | 28.45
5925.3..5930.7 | 27.12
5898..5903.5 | 29.31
